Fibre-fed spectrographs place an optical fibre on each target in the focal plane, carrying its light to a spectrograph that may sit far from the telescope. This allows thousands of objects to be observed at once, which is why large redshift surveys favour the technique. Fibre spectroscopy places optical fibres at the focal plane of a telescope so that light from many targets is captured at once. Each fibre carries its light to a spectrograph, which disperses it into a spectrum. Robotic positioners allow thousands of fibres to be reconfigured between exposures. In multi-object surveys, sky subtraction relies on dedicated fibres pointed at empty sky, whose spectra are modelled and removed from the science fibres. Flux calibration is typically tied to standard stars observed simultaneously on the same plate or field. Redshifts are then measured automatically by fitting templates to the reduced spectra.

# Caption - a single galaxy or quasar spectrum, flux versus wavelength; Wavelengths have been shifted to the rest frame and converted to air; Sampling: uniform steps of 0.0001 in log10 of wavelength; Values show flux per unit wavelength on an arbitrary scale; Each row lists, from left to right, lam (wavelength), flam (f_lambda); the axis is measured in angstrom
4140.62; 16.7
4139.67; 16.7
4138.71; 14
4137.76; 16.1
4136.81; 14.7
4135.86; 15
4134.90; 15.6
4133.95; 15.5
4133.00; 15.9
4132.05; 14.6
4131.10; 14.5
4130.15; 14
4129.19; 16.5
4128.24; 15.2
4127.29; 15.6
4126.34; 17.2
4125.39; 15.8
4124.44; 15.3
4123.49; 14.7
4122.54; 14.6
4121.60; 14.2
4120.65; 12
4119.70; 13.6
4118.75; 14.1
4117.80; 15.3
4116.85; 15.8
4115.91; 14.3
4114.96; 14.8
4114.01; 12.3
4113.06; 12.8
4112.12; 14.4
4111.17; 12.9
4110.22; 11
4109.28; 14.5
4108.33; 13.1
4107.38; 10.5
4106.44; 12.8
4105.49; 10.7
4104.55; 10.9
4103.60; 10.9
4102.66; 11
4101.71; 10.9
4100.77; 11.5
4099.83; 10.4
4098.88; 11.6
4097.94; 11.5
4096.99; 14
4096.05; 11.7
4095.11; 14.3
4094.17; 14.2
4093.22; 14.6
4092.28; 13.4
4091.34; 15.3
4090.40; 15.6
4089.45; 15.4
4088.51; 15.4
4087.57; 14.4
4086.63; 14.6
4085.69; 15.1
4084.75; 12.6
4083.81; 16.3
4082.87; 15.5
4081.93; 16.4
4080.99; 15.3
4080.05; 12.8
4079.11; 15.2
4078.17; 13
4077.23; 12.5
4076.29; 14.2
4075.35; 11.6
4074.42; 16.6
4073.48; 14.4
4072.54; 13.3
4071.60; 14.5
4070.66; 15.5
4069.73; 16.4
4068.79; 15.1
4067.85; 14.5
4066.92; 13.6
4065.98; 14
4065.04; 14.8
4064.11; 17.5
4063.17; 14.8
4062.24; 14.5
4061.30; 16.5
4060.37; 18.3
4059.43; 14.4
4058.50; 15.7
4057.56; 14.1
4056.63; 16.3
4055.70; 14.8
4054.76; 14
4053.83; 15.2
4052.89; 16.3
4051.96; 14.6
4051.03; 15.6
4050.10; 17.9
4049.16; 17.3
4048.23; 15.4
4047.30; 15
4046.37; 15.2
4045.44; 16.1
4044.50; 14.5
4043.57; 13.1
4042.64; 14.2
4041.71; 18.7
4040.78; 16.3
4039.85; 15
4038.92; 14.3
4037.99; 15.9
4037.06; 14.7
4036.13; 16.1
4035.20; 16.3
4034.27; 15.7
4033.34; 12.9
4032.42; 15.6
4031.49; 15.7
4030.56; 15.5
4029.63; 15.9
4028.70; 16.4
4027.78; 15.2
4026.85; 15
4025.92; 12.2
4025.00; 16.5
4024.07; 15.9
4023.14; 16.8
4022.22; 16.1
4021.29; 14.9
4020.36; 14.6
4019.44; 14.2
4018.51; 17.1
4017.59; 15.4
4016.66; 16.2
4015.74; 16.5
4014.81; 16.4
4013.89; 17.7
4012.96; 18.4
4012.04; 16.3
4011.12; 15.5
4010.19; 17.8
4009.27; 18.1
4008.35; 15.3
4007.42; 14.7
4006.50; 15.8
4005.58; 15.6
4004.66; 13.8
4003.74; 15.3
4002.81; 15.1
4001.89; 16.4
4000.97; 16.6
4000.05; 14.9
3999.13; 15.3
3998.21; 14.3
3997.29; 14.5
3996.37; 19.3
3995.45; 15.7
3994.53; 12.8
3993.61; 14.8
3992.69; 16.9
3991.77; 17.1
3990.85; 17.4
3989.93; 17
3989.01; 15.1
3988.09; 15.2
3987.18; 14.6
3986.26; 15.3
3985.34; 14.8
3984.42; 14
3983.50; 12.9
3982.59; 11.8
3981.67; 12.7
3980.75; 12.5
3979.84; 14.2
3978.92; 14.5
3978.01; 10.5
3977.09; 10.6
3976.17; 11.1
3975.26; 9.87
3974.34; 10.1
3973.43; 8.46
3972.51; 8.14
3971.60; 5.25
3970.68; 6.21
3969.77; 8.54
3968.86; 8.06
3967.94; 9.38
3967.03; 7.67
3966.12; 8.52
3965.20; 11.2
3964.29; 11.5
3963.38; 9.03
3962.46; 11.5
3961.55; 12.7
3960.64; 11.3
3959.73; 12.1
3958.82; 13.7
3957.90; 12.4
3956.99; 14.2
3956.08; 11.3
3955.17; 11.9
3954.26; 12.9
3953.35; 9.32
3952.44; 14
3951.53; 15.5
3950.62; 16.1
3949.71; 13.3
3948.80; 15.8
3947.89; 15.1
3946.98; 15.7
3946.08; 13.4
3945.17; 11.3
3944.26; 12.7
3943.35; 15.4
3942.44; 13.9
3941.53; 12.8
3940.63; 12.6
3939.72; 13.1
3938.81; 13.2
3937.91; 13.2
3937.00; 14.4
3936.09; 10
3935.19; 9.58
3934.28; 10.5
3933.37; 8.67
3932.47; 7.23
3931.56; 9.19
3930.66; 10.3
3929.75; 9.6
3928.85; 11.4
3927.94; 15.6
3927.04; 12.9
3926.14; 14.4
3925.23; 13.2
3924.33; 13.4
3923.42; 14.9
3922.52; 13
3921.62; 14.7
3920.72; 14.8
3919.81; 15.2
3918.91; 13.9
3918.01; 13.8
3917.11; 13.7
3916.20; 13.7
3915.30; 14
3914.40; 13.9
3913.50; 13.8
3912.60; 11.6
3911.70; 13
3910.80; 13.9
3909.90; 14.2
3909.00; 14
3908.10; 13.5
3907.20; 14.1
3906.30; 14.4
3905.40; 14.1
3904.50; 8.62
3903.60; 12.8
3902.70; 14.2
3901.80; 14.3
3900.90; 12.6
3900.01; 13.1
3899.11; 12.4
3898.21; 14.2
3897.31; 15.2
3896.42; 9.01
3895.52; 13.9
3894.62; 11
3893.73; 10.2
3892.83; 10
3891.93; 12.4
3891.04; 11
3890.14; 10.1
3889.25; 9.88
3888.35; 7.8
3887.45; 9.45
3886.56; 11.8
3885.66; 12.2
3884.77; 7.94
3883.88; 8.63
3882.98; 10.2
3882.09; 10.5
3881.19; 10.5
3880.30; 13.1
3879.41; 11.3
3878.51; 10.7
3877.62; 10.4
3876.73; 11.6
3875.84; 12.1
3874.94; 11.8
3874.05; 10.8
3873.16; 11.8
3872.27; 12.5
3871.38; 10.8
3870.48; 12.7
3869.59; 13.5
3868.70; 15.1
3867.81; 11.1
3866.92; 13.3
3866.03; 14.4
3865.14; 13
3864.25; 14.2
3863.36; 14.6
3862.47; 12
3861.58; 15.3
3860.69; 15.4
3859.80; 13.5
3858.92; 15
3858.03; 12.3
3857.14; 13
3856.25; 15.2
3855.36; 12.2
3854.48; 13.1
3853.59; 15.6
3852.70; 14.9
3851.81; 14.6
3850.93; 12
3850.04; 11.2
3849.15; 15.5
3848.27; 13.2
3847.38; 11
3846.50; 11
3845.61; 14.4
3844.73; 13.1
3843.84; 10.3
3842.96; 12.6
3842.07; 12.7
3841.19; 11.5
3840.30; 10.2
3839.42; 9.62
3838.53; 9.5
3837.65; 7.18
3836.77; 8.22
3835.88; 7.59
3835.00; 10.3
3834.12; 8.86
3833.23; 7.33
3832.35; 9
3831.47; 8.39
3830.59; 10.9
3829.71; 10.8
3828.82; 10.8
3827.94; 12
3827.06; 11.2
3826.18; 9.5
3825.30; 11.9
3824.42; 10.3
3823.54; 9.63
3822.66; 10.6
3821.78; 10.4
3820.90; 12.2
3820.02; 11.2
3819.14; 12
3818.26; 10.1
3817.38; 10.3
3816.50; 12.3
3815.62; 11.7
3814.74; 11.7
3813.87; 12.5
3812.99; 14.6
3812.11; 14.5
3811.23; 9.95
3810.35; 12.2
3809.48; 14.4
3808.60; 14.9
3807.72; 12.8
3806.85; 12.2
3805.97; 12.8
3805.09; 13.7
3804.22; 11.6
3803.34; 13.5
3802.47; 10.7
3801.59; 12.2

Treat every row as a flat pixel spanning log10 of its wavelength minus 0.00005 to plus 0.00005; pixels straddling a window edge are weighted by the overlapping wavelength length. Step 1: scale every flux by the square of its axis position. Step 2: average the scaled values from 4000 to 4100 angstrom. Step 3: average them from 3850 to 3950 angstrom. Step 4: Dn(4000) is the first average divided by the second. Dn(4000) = 1.3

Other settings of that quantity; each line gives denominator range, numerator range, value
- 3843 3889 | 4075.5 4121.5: 1.22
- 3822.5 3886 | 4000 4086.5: 1.44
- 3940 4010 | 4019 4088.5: 1.19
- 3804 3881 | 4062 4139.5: 1.34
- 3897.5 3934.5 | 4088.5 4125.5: 1.12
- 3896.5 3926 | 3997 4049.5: 1.22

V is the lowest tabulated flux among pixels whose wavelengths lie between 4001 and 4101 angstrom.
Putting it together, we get 10.4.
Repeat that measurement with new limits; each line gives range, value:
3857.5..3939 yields 7.23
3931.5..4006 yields 5.25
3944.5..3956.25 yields 9.32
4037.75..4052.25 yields 13.1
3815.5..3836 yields 7.33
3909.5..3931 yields 9.6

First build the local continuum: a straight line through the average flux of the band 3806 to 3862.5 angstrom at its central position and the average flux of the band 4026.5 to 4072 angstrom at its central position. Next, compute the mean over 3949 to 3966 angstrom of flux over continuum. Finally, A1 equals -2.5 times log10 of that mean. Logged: 0.12 mag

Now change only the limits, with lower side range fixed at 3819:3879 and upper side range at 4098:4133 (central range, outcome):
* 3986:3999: -0.23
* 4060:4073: -0.16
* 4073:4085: -0.09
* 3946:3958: -0.10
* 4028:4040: -0.19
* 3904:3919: -0.10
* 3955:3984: 0.17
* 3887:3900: 0.08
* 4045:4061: -0.20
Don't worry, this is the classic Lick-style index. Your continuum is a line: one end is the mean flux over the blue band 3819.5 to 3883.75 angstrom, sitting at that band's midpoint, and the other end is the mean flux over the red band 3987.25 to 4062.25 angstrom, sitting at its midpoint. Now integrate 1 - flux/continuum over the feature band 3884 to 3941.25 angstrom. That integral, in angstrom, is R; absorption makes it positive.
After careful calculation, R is 3.5 angstrom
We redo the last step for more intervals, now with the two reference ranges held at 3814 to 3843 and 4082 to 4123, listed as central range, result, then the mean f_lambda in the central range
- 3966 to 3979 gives 3.2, 8.99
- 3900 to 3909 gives -1.6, 13.2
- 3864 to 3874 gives -1.9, 12.8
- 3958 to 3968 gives 0.8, 10.9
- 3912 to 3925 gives -2.9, 13.9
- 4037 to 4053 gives -3.5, 15.6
